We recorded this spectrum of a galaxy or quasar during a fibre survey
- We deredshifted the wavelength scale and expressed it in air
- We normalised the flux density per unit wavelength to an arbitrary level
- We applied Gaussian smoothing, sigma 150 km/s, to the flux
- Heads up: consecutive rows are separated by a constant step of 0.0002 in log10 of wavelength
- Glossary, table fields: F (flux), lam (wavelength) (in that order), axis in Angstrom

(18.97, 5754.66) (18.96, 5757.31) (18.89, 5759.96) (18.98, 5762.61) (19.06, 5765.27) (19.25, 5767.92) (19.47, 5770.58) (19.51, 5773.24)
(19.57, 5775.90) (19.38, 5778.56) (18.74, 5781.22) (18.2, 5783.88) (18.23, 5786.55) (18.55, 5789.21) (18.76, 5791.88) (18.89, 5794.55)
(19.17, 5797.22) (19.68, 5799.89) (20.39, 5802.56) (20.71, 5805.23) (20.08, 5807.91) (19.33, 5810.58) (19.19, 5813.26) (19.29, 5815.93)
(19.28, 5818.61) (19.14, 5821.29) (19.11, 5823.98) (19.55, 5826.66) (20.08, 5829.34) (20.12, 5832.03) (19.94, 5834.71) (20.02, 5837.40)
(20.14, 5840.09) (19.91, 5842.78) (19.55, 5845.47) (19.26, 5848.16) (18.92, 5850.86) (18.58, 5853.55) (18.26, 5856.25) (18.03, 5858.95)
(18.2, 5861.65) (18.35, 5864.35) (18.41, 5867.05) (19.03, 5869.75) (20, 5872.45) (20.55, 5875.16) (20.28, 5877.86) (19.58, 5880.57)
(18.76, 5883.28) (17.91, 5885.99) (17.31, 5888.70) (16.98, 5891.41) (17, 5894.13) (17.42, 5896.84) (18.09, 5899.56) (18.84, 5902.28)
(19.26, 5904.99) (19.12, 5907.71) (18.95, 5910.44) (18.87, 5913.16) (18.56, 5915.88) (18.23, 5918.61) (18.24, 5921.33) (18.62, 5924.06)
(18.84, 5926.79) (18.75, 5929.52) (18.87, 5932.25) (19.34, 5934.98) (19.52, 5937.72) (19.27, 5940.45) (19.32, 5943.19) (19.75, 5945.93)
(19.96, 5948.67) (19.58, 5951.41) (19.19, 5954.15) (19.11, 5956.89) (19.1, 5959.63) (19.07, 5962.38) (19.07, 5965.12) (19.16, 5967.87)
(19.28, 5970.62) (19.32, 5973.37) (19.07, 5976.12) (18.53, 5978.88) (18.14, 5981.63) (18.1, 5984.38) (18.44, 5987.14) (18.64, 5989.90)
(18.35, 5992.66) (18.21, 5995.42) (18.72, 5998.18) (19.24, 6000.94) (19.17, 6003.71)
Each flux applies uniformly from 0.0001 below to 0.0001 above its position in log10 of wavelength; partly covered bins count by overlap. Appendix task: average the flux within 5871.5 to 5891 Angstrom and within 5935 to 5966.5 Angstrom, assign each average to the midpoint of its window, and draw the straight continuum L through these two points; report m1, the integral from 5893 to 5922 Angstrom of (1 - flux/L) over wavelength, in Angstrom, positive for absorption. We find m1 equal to 1.1 Angstrom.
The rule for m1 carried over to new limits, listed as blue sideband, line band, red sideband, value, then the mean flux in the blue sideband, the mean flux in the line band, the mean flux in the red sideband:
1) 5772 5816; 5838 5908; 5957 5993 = 1.1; 19.3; 18.8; 18.8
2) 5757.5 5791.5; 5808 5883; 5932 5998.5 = -1.4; 19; 19.3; 19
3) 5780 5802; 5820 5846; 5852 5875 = -1.4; 18.8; 19.8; 18.7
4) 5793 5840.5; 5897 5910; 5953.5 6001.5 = 0.3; 19.7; 18.7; 18.8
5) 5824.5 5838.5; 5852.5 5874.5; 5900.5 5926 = 0.9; 19.9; 18.7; 18.7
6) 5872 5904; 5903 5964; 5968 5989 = -1.5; 18.5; 19.1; 18.7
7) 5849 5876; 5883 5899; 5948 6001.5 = 1.1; 18.8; 17.5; 18.9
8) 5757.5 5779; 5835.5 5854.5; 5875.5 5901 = -0.9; 19.2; 19.5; 18.2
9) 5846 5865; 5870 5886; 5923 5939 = -0.8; 18.6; 19.6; 19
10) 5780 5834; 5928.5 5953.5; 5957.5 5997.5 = -0.7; 19.3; 19.4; 18.8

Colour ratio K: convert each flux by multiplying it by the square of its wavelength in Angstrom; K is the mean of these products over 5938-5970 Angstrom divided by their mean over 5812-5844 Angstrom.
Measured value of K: 1.03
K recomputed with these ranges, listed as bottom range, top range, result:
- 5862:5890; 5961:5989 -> 1.02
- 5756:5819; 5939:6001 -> 1.05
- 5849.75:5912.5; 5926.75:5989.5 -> 1.05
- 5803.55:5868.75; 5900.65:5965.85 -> 1.02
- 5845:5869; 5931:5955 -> 1.08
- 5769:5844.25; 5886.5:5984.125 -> 1.01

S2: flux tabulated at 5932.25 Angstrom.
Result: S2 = 18.87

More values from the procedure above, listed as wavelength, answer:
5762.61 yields 18.98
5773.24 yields 19.51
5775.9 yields 19.57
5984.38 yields 18.1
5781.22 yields 18.74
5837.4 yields 20.02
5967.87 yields 19.16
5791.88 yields 18.76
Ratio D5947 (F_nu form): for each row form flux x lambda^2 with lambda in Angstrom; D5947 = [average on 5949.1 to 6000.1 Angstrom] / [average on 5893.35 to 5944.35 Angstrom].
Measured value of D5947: 1.03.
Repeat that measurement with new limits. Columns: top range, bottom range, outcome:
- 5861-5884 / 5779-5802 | 1.05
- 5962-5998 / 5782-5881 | 1.02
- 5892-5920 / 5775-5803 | 1.01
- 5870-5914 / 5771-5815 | 1.00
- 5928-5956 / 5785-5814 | 1.05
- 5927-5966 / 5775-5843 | 1.04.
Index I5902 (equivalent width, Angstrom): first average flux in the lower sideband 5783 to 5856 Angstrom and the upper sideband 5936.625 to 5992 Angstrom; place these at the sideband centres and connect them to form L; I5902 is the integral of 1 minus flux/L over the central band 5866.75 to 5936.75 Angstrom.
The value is 1.9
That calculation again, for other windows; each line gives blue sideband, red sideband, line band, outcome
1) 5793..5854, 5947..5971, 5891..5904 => 1.11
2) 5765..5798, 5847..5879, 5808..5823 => -0.26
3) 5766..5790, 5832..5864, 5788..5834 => -0.99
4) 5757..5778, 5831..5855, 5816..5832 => 0.02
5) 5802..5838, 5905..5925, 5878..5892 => 0.49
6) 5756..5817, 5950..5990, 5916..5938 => 0.29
